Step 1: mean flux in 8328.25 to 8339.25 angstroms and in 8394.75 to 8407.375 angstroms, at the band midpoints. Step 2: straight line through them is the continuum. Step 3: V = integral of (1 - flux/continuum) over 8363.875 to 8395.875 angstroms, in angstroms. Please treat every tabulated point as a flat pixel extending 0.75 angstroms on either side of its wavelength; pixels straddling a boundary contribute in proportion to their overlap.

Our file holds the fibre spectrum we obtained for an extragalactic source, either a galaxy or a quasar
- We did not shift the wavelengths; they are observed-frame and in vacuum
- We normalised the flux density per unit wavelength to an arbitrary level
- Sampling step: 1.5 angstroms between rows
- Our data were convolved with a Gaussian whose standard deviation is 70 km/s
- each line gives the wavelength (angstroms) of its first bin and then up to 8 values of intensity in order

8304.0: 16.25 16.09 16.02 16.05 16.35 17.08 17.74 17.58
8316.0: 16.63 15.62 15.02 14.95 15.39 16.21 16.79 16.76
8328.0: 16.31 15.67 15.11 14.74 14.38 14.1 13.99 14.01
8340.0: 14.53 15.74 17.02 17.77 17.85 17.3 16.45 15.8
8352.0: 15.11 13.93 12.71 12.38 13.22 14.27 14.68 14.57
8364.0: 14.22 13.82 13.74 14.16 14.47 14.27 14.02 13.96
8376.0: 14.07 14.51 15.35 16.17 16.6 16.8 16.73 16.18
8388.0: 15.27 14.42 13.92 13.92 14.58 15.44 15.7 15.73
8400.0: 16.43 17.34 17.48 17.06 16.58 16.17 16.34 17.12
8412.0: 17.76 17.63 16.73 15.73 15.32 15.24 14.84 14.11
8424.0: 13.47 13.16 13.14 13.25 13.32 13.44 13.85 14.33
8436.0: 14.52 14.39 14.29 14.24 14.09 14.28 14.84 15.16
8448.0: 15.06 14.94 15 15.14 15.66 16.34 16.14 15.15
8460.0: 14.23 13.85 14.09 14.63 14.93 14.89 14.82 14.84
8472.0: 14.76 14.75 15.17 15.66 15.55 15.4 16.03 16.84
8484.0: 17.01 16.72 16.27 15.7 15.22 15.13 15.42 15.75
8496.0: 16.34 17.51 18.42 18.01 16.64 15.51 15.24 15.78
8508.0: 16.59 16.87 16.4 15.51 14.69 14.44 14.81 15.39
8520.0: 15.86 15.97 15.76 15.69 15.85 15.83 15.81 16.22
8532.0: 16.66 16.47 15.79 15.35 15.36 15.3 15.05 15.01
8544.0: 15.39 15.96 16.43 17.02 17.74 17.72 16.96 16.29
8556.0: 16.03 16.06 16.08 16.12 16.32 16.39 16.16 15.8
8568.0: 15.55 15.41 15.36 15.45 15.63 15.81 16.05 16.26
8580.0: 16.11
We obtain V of 2.1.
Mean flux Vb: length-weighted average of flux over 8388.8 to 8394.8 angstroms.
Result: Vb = 14.2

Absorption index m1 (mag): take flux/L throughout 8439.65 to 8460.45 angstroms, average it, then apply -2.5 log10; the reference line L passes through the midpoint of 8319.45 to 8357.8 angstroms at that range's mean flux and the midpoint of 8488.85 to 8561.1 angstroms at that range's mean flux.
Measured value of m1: 0.05 mag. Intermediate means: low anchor 15.4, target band 15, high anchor 16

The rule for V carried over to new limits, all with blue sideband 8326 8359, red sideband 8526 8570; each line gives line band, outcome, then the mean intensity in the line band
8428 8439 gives 1.2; 13.9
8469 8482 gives 0.4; 15.3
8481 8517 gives -0.6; 16.1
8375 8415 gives -1.4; 16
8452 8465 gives 0.6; 15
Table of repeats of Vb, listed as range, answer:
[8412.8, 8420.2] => 16.1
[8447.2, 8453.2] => 15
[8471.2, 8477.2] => 15.1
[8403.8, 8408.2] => 16.6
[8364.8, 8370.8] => 14.1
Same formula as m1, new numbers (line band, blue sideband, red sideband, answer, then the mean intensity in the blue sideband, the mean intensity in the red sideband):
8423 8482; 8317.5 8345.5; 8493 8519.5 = 0.09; 15.5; 16.1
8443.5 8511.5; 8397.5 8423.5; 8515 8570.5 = 0.03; 16.3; 16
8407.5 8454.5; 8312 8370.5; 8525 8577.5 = 0.05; 15.3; 16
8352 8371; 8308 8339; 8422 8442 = 0.09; 15.7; 13.8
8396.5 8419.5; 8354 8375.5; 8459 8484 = -0.15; 13.9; 15.1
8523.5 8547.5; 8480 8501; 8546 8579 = 0.04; 16.4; 16.2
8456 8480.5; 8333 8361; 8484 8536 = 0.06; 15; 16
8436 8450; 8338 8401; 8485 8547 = 0.07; 15.1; 15.9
